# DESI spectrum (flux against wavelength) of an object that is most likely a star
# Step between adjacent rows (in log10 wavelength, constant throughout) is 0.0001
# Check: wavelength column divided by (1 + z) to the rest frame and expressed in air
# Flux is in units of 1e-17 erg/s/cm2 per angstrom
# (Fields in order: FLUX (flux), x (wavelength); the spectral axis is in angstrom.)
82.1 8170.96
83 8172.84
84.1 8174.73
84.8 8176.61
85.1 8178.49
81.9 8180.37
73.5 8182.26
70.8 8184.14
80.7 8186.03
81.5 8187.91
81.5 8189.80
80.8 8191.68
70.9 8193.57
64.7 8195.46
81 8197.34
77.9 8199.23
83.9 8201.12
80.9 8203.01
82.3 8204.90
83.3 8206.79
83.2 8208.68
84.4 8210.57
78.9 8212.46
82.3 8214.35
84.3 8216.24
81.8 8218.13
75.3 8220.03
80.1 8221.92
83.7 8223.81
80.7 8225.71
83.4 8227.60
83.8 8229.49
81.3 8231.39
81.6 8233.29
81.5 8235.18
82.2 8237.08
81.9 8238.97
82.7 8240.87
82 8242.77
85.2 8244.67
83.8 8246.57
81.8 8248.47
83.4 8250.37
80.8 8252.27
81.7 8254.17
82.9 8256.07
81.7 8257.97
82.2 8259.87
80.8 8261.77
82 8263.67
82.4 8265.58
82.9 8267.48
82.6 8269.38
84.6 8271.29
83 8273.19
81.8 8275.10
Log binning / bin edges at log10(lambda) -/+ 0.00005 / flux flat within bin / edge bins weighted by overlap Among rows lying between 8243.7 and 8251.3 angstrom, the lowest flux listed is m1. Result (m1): 81.8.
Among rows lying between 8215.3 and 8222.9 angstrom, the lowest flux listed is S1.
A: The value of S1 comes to 75.3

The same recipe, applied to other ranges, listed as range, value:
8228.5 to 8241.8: 81.3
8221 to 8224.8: 80.1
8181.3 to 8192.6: 70.8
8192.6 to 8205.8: 64.7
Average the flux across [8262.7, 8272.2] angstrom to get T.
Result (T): 82.9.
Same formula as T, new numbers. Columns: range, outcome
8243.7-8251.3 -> 83.5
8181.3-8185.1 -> 72.1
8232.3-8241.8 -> 82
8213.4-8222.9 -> 80.8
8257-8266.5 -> 81.8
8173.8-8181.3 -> 84.1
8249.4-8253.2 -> 82.1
